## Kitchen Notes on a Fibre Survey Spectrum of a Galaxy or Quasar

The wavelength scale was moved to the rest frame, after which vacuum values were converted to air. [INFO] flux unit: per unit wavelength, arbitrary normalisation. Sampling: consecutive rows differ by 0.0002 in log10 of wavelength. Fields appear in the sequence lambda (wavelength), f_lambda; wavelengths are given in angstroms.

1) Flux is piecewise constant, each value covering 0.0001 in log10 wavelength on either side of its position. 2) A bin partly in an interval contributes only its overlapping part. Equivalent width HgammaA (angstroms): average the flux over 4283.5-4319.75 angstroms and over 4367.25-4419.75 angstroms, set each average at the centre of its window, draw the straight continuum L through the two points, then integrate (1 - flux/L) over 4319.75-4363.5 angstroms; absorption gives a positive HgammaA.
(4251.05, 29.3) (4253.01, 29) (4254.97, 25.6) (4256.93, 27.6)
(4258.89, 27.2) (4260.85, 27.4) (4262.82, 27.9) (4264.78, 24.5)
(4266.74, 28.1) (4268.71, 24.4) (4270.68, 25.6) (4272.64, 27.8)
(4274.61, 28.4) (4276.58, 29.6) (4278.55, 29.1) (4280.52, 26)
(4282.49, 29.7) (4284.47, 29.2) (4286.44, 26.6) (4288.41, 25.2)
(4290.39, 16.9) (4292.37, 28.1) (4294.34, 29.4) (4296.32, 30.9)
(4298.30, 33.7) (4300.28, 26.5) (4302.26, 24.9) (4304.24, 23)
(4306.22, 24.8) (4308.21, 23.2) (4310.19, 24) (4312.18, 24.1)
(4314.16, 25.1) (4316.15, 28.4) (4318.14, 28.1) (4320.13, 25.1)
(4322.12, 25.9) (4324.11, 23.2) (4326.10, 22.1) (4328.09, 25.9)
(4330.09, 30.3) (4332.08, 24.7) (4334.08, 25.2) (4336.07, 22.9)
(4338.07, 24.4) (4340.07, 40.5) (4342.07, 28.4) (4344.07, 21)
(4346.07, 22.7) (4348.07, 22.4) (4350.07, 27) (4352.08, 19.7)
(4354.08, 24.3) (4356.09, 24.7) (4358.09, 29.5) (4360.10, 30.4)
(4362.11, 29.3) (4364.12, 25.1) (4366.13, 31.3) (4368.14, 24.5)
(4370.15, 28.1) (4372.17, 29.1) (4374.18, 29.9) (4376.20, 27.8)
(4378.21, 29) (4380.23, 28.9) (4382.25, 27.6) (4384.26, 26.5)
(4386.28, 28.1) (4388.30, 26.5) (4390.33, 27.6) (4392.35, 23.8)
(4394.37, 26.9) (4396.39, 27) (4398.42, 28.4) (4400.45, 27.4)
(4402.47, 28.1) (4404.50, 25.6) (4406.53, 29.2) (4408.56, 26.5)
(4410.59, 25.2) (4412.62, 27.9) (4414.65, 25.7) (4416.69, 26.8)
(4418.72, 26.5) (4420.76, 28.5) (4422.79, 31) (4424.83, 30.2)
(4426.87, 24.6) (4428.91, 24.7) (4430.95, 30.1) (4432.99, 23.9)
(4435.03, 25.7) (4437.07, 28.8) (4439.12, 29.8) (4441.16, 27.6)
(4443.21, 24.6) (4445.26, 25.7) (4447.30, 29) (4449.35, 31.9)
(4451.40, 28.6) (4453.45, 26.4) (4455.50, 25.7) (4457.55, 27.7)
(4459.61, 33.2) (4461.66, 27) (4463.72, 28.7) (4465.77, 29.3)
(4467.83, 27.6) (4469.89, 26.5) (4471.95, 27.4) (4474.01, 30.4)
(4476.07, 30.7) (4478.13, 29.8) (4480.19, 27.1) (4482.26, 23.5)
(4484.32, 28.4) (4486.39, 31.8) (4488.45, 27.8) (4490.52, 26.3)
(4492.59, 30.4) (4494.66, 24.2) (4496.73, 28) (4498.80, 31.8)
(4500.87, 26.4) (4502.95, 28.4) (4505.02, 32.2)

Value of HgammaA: 1.3 angstroms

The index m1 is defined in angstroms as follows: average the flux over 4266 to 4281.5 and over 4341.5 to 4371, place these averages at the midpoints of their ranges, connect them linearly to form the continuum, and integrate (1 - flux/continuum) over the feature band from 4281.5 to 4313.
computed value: 0.8 angstroms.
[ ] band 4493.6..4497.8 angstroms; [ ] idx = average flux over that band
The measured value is 26.2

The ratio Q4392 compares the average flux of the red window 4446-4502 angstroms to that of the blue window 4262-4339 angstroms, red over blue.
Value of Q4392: 1.08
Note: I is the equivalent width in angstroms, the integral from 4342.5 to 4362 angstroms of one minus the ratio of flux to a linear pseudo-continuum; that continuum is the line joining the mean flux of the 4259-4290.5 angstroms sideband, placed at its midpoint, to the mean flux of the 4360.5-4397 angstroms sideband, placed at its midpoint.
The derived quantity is 1.8 angstroms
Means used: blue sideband 26.9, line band 25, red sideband 27.7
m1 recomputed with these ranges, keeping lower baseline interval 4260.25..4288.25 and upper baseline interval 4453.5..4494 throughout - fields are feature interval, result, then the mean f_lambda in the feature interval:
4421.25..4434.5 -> 0.3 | 27.4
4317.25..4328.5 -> 1.1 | 25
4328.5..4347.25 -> 0.7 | 26.6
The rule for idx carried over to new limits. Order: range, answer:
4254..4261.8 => 27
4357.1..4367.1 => 29.1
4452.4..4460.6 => 28.2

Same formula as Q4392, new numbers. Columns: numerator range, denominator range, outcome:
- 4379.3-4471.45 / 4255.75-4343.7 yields 1.03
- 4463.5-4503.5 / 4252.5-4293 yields 1.05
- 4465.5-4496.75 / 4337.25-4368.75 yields 1.05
